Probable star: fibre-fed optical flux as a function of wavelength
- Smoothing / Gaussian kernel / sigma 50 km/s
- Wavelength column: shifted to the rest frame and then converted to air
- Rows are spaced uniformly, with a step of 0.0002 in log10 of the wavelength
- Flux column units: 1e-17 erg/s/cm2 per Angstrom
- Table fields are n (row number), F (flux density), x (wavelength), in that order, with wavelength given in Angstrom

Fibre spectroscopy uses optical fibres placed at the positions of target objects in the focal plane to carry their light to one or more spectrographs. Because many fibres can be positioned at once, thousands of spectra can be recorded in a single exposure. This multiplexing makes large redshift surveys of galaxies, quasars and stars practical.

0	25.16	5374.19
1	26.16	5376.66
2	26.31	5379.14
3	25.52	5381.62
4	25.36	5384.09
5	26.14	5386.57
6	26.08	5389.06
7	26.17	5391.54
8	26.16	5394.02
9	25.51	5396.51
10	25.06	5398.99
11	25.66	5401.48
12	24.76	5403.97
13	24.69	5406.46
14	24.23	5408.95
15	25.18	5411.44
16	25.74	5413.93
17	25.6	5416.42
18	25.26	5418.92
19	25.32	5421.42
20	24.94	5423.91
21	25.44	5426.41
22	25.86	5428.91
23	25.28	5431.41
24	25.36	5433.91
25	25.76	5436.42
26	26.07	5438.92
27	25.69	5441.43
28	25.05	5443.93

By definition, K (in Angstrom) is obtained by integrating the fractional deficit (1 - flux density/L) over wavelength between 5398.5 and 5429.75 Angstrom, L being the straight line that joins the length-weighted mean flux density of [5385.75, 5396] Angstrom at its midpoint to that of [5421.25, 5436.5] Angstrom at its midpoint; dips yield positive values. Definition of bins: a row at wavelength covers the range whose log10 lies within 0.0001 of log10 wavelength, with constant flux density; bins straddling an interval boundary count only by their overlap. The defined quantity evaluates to 0.6 Angstrom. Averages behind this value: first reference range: 26.1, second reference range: 25.4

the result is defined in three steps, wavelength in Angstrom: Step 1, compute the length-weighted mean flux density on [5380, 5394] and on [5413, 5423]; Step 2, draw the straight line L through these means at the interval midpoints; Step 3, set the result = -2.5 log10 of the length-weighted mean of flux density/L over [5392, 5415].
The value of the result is 0.02 mag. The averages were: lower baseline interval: 25.9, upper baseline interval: 25.5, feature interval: 25.3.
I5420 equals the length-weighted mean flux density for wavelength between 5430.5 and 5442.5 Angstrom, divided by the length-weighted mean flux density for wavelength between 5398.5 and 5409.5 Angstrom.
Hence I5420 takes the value 1.03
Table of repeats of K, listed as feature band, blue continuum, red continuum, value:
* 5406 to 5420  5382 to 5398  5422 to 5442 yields 0.3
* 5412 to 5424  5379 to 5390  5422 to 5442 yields 0.1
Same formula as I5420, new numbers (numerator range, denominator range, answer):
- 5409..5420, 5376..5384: 0.98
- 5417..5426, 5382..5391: 0.98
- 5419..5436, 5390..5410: 1.00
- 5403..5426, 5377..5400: 0.97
